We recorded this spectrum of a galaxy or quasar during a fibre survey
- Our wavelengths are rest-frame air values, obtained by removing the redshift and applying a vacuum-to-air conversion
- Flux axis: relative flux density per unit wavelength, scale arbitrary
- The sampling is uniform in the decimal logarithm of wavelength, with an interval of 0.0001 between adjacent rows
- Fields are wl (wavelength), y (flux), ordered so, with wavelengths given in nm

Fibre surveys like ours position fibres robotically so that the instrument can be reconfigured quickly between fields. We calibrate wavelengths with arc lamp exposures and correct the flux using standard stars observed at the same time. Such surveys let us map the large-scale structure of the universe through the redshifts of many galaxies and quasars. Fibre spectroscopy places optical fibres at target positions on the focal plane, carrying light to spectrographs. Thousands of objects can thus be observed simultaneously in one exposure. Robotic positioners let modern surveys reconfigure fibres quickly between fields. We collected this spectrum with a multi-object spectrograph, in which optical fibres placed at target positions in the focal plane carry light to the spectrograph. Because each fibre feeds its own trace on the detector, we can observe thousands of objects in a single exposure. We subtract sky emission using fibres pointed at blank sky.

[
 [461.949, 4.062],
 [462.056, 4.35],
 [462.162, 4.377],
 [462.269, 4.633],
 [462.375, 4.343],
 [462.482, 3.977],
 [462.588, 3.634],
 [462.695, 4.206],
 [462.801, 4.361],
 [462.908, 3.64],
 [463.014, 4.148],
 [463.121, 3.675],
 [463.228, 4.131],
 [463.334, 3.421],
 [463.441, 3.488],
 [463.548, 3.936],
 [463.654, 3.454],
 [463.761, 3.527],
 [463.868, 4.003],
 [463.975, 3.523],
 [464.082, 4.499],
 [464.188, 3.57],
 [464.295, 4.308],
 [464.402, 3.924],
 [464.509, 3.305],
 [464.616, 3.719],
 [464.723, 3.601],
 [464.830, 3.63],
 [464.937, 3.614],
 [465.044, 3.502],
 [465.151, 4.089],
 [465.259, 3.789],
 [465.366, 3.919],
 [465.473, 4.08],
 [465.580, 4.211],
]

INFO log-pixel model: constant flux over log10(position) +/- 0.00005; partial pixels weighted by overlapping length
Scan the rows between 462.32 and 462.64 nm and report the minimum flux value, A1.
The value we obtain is 3.634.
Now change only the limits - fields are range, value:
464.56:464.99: 3.601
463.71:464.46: 3.523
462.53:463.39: 3.421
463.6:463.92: 3.454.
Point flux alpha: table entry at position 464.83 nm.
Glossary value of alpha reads 3.63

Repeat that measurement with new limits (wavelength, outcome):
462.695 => 4.206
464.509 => 3.305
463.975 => 3.523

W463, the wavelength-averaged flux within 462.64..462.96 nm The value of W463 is 4.06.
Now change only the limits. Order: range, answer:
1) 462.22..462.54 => 4.31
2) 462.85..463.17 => 3.83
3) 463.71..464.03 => 3.68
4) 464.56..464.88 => 3.65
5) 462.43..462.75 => 3.95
